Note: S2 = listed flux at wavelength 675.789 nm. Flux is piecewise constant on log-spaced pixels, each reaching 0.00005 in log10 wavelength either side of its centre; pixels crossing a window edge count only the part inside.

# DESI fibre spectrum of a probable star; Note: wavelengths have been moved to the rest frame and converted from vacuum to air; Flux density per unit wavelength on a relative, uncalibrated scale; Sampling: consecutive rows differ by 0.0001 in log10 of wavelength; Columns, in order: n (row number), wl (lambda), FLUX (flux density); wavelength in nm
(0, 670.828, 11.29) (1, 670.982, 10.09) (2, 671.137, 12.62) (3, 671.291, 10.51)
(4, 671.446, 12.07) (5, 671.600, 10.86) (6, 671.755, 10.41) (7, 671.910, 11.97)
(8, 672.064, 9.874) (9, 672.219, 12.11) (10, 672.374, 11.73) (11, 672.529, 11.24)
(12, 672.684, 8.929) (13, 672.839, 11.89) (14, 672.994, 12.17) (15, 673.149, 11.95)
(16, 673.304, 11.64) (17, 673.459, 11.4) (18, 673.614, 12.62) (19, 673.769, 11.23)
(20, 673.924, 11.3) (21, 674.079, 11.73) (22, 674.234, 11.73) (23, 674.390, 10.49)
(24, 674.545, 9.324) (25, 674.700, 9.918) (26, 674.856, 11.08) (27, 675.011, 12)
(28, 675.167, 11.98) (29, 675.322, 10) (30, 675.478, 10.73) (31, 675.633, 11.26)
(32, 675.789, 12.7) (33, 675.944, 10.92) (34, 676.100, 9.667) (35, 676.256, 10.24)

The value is 12.7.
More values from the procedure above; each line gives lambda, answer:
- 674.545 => 9.324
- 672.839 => 11.89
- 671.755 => 10.41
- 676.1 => 9.667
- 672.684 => 8.929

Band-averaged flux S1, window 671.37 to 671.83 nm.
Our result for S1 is 11.1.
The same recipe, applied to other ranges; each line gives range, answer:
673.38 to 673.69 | 12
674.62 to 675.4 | 11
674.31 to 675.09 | 10.6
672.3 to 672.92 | 10.9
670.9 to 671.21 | 11.3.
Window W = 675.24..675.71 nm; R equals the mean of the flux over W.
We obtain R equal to 10.7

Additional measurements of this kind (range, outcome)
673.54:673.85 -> 11.9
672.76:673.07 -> 12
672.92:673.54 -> 11.8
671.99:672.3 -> 11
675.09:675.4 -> 11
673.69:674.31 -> 11.5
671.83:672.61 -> 11.4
